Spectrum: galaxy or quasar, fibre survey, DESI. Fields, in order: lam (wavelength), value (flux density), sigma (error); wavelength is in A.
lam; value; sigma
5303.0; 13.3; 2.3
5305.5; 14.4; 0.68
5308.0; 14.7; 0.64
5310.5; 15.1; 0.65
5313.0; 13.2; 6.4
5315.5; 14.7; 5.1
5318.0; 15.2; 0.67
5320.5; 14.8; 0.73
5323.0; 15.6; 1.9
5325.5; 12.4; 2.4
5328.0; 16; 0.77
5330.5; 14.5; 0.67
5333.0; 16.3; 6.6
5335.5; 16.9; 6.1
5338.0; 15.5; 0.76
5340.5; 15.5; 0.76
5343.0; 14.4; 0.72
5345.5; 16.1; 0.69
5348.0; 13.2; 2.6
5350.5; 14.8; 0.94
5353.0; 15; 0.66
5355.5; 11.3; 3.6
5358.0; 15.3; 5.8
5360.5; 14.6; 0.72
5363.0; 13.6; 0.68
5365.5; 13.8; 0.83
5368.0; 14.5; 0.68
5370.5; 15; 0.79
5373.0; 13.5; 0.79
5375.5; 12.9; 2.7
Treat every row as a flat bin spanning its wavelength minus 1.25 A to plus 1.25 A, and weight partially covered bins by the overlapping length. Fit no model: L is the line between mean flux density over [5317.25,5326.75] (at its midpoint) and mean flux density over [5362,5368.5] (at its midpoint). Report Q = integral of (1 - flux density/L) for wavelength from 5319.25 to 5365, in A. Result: -1.7 A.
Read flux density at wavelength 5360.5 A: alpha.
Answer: 14.6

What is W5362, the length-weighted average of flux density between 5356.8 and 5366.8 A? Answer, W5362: 14.3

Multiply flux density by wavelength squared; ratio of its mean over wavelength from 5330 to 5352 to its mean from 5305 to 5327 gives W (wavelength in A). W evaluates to 1.06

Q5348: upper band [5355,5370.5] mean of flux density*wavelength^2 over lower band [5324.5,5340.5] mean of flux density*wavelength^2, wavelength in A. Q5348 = 0.93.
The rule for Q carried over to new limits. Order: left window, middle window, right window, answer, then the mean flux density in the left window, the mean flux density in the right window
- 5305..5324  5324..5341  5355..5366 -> -1.1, 14.7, 13.9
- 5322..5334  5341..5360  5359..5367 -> 0.0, 14.9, 14.1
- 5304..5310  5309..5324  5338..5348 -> 0.0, 14.6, 15.1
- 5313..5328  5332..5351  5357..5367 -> -1.2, 14.6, 14.3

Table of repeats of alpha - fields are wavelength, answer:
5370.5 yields 15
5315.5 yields 14.7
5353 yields 15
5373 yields 13.5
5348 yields 13.2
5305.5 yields 14.4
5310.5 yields 15.1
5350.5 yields 14.8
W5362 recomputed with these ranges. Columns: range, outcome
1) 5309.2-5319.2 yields 14.5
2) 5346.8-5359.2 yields 13.9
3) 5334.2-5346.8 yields 15.7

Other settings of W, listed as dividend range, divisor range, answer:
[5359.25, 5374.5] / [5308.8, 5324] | 0.98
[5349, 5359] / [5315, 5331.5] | 0.96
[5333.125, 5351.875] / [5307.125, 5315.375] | 1.07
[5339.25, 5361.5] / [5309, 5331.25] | 1.00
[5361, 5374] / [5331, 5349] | 0.93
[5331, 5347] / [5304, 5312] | 1.08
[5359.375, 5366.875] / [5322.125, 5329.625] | 0.97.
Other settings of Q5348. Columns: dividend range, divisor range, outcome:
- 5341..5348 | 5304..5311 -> 1.03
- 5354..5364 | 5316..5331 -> 0.94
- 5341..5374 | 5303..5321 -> 1.00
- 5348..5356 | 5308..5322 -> 0.96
